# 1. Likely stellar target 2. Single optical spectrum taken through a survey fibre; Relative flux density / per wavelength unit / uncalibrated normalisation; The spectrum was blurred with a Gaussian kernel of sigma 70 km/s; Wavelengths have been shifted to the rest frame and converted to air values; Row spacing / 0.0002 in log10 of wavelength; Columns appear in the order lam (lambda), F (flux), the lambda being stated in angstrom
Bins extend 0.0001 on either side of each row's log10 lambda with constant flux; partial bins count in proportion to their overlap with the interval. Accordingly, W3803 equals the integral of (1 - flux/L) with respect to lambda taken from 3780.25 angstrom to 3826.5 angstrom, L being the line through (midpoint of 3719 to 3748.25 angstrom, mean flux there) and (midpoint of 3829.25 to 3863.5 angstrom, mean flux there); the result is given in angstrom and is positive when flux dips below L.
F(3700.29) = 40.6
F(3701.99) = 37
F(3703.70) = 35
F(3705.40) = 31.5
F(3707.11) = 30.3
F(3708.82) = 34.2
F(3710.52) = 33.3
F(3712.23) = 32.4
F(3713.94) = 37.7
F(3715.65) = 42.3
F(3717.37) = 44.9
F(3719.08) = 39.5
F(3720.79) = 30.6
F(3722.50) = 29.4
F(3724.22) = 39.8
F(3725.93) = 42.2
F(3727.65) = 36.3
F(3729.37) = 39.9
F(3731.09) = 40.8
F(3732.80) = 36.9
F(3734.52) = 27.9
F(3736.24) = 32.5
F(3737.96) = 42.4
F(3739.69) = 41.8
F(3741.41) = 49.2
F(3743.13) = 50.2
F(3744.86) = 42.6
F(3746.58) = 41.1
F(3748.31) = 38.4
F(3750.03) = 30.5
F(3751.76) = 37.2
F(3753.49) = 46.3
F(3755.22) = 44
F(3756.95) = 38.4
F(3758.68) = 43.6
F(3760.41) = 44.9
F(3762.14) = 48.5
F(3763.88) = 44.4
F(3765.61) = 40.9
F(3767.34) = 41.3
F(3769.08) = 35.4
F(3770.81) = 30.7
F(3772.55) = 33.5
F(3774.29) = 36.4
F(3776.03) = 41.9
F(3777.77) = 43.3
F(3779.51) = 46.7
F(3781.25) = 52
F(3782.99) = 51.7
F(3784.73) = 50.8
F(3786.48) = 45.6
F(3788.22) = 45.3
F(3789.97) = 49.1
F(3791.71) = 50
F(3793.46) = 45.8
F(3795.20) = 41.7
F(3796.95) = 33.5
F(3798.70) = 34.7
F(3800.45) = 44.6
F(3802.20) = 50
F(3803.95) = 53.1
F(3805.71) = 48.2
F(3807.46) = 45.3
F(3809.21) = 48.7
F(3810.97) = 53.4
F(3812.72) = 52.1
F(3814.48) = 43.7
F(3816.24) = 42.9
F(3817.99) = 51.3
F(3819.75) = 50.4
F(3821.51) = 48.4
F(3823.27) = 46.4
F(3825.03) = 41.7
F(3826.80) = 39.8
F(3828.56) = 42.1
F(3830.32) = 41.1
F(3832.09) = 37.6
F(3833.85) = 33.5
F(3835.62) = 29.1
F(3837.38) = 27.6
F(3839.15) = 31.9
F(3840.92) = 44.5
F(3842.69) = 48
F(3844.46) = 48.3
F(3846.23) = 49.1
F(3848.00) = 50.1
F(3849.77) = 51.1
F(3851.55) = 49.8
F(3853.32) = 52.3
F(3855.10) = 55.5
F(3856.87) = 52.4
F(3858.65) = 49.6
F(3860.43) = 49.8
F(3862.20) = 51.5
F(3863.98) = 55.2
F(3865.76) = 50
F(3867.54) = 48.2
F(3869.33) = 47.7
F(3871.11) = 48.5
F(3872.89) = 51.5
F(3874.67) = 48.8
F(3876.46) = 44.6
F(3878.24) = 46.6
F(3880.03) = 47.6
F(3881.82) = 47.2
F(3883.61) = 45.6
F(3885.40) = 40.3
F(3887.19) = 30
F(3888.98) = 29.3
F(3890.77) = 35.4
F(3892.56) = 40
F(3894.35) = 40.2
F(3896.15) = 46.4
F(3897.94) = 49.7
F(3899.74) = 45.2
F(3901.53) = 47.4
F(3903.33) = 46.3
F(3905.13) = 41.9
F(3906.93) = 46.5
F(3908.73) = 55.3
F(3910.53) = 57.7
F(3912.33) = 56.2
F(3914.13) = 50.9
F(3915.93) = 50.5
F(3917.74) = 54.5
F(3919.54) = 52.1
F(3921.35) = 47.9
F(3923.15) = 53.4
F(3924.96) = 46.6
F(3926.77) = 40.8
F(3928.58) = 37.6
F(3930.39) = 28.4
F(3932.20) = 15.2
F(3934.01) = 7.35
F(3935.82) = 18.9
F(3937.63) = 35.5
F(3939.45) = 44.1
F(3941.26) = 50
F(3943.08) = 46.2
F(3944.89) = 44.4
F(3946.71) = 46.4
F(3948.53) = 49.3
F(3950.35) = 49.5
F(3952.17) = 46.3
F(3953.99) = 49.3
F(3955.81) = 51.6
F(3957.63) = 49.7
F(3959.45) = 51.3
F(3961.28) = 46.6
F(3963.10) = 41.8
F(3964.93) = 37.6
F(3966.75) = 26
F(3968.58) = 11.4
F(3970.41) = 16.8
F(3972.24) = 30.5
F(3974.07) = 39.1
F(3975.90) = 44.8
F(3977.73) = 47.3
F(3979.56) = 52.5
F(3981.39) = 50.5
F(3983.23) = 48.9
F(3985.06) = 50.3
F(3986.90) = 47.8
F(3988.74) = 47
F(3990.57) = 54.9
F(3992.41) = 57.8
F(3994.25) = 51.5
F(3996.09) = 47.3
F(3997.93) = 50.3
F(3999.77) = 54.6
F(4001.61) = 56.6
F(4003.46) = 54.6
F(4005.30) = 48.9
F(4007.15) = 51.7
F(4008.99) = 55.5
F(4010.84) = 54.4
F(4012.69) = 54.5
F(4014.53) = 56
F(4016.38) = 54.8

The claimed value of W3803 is -4.5 angstrom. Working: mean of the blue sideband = 39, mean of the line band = 46.8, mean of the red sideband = 45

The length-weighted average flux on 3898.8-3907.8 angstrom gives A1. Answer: 45.5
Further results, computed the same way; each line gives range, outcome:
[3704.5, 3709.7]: 32.1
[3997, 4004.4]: 54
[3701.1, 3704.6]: 36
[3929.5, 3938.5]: 21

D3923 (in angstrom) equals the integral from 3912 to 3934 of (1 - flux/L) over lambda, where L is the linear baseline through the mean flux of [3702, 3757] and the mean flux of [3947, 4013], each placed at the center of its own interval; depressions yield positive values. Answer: 0.9 angstrom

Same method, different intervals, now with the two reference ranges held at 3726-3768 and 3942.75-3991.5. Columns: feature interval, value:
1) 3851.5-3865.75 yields -3.3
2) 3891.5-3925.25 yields -4.7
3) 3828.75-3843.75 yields 1.8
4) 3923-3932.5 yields 1.3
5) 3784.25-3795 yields -1.5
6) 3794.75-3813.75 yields -2.0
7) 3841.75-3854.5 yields -2.4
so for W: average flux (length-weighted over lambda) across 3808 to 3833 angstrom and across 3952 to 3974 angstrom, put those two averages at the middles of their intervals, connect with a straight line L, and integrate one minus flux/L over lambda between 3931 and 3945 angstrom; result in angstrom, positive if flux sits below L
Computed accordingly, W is 2.6 angstrom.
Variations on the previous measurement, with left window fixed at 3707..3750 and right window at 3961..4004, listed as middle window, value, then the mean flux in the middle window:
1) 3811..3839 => -1.0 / 41.9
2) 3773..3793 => -3.4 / 46.3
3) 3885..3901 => 0.9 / 39.8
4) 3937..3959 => -1.8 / 47.1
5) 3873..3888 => -0.9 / 44.3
